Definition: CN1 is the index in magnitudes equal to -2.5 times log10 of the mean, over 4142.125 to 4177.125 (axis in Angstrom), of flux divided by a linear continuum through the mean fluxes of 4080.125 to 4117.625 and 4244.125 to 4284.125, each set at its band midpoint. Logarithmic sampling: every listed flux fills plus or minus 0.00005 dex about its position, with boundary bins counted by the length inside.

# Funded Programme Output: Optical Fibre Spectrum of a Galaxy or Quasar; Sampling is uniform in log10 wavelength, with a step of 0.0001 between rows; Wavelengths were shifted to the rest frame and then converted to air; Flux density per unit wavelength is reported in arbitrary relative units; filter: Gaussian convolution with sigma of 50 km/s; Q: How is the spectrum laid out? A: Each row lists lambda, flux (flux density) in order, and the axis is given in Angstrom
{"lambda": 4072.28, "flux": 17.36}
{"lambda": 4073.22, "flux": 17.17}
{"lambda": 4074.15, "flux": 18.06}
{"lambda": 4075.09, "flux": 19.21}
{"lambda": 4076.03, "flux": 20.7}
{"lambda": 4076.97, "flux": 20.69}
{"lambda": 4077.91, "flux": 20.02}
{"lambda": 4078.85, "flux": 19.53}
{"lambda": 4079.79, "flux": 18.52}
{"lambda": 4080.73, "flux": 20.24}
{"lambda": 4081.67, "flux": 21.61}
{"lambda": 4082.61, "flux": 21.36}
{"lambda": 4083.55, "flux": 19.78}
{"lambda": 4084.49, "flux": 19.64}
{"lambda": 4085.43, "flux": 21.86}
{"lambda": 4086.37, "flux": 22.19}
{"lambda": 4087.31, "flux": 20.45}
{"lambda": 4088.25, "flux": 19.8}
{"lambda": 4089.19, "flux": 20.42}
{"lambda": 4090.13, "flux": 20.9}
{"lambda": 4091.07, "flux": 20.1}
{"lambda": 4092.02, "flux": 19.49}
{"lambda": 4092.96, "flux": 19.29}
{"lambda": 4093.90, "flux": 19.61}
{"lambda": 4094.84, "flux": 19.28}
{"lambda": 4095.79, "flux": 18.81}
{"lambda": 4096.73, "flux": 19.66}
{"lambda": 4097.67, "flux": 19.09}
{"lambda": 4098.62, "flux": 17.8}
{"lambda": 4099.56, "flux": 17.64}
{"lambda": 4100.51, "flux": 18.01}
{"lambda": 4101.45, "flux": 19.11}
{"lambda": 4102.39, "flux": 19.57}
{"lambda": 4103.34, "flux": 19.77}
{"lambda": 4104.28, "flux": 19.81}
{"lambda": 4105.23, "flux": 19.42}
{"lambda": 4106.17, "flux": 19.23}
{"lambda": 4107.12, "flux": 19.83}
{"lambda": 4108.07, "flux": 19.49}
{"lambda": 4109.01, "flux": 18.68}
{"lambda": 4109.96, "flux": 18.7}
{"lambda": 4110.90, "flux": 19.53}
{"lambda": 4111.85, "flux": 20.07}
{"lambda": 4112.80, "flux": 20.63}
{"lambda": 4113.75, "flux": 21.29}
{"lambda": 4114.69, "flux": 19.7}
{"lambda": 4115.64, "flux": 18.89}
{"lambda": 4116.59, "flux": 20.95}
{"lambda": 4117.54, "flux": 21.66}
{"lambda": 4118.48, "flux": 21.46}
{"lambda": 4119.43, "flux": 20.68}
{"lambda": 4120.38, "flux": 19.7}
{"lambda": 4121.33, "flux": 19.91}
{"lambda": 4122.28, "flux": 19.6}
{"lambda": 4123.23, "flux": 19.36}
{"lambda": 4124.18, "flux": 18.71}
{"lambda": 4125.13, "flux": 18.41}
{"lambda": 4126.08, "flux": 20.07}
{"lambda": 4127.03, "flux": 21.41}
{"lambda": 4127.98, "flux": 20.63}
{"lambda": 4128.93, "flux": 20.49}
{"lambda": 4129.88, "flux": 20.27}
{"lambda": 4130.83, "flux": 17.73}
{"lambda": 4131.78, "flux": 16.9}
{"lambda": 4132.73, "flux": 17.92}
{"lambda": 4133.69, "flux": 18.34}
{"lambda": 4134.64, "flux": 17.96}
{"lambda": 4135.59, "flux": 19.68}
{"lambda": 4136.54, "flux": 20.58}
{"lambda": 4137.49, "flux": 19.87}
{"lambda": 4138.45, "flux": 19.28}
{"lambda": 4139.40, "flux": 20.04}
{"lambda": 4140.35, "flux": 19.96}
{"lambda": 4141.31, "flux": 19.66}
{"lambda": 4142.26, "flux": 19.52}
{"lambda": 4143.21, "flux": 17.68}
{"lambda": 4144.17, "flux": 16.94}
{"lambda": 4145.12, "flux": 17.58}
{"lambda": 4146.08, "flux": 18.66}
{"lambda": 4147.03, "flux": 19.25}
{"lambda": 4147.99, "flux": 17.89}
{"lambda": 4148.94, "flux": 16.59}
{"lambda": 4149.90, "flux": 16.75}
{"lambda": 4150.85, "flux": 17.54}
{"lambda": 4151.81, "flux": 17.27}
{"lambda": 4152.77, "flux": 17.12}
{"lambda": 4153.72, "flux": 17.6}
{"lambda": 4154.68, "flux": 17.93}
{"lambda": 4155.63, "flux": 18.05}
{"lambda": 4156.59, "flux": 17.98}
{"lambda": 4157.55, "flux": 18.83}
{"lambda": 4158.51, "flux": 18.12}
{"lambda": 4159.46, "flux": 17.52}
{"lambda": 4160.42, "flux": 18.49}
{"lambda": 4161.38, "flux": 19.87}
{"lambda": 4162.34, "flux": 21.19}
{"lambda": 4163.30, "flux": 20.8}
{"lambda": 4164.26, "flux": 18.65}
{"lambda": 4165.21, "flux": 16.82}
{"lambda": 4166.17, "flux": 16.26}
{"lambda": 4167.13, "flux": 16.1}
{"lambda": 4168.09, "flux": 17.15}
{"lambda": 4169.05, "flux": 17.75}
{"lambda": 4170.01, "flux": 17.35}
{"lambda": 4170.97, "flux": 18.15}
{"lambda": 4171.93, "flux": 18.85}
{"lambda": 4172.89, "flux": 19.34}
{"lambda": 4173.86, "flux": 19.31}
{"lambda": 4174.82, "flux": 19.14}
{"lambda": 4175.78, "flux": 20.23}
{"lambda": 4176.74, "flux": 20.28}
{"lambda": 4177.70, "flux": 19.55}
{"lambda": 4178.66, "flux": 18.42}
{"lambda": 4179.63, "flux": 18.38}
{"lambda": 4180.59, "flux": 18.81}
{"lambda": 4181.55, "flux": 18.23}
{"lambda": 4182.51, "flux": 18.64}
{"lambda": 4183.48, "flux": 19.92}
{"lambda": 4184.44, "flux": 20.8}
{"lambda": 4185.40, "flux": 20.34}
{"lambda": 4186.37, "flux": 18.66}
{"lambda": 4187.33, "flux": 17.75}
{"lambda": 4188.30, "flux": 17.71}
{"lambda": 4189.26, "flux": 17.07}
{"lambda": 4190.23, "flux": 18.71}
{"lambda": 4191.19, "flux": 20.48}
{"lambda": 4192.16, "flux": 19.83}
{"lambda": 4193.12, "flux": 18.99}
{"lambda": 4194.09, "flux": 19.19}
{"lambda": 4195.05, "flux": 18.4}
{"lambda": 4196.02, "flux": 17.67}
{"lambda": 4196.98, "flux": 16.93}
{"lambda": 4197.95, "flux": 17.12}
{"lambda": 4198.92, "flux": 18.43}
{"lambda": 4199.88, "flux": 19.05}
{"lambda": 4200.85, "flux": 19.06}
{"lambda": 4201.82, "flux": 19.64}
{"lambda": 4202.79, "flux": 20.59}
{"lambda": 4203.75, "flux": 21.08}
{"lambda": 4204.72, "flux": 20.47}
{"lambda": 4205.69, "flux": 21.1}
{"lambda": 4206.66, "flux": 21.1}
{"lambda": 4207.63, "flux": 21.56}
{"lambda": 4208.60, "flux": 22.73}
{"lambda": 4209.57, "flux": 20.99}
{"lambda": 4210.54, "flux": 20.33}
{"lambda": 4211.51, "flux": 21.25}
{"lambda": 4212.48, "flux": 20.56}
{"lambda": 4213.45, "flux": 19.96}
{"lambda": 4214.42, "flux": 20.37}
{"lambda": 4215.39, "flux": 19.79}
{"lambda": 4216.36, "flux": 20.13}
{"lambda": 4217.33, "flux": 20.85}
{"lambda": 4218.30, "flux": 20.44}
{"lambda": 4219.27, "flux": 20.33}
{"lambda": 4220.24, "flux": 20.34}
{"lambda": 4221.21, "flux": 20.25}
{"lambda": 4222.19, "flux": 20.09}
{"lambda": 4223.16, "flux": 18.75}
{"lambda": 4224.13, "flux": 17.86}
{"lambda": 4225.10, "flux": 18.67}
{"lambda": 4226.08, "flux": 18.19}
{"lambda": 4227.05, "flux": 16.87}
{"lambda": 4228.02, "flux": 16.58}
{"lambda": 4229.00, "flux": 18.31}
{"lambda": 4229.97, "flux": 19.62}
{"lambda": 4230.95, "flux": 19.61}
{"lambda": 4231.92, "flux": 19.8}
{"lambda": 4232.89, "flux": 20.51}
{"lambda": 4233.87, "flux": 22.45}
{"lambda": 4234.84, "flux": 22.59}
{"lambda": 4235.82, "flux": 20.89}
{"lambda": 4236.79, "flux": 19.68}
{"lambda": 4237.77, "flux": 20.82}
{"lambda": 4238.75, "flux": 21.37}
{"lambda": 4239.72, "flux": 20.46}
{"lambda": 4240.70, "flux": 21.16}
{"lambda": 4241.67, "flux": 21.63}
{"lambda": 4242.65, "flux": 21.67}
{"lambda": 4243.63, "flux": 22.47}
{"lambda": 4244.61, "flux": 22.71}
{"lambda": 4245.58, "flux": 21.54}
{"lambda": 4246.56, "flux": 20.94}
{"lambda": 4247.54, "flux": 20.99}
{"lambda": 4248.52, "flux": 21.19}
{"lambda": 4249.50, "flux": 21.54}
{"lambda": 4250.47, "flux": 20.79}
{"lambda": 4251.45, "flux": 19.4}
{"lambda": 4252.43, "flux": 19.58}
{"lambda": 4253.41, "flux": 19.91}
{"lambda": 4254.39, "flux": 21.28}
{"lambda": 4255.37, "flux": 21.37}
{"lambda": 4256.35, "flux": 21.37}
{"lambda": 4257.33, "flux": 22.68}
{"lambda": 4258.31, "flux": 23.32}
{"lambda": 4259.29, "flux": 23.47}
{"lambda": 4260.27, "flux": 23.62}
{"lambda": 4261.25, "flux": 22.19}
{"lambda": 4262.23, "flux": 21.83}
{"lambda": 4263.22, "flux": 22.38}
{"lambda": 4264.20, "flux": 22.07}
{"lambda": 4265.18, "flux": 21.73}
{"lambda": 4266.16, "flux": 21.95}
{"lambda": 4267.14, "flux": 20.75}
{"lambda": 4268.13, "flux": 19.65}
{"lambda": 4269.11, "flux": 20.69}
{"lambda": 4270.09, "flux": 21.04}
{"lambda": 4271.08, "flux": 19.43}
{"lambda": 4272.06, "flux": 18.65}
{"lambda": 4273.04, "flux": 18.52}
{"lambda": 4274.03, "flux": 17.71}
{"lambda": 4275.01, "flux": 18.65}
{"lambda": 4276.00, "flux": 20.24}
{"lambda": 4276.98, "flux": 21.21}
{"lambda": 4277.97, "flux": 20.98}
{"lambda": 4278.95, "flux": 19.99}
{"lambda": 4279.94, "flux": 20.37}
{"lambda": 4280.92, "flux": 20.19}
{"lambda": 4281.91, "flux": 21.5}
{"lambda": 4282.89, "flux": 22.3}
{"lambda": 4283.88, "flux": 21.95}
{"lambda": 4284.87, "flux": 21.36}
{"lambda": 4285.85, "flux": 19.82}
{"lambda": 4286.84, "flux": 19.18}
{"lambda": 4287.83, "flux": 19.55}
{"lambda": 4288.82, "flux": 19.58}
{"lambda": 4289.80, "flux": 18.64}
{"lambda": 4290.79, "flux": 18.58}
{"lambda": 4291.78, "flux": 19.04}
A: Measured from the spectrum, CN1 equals 0.12 mag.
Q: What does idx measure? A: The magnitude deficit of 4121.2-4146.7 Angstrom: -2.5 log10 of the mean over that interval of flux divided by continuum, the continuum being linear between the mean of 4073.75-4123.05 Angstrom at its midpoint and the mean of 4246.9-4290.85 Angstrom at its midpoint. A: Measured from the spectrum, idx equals 0.049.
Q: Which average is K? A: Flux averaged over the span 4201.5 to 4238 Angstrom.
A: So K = 20.1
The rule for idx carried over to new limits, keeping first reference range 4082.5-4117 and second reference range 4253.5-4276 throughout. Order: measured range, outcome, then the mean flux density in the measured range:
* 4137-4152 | 0.09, 18.4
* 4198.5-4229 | 0.04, 19.9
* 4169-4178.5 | 0.07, 19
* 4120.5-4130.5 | 0.00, 19.8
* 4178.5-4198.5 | 0.10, 18.7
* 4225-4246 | 0.02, 20.4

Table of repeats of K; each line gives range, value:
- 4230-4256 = 21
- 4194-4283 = 20.4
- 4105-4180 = 19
